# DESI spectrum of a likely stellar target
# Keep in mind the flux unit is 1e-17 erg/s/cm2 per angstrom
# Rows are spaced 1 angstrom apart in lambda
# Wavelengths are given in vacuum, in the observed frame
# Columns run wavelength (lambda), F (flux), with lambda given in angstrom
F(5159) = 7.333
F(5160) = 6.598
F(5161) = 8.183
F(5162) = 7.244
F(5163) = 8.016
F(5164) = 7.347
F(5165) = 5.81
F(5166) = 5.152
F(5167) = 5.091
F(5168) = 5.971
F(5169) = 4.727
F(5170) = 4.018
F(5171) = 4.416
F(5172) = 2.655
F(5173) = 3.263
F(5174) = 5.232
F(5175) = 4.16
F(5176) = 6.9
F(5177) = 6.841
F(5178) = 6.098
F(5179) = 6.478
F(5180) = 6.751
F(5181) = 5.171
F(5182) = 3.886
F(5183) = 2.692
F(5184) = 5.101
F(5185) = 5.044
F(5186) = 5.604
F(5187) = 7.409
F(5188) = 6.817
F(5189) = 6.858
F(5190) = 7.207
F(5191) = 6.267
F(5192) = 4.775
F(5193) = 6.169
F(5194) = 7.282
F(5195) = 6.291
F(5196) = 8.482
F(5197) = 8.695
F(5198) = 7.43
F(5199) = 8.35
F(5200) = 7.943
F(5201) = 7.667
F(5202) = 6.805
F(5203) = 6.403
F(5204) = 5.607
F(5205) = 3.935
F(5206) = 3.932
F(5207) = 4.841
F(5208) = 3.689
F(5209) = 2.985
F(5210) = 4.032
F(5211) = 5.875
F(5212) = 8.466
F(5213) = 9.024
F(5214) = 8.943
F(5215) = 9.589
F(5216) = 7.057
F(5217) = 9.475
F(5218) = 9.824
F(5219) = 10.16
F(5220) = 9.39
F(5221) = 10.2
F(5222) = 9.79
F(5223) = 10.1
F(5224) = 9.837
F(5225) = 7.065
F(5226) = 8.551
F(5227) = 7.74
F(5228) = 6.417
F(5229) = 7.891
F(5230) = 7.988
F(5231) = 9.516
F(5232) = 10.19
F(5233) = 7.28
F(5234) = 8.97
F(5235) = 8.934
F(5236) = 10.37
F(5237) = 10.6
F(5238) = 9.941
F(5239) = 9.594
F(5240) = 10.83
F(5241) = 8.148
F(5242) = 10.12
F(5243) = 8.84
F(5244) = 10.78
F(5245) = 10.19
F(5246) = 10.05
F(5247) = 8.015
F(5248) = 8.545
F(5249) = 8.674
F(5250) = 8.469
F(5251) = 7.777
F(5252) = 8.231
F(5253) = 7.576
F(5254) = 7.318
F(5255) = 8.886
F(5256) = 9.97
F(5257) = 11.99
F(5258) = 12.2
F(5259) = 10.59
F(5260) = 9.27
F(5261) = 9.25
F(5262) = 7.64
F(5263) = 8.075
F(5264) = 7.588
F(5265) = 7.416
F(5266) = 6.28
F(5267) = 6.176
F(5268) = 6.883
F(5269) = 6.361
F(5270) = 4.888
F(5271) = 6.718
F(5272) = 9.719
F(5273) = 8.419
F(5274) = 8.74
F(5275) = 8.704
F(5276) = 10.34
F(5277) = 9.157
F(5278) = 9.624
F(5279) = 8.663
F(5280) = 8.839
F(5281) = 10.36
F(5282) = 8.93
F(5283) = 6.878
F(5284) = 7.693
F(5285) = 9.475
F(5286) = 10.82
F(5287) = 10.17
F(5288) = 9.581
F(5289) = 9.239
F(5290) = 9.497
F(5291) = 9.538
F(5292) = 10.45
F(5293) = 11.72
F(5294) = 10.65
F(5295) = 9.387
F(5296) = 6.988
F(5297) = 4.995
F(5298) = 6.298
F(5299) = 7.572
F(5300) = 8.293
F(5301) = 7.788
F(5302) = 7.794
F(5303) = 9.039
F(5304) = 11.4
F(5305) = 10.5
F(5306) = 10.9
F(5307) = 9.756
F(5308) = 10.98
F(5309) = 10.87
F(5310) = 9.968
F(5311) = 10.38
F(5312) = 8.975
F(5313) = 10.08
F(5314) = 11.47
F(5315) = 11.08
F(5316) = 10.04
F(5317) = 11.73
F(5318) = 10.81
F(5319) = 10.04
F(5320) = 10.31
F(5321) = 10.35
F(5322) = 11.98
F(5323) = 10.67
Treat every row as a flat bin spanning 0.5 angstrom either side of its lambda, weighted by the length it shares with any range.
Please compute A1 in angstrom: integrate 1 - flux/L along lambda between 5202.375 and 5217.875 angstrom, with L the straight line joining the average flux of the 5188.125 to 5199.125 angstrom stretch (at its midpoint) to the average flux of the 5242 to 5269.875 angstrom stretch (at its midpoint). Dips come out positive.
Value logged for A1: 2.3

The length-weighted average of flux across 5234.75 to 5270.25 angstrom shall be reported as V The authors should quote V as 8.82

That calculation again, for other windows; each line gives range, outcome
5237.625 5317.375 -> 9.08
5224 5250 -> 9.02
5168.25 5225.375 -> 6.55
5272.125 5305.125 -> 9.01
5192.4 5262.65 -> 8.32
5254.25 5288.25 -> 8.7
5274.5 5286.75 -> 9.14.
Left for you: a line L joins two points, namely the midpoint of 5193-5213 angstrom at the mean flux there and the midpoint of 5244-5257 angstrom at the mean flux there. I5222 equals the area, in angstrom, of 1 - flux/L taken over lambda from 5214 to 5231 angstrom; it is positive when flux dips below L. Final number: -3.5 angstrom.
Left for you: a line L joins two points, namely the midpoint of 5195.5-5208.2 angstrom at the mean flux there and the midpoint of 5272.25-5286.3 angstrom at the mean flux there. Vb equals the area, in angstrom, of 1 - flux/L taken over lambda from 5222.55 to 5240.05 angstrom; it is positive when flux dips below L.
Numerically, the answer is -3.4 angstrom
